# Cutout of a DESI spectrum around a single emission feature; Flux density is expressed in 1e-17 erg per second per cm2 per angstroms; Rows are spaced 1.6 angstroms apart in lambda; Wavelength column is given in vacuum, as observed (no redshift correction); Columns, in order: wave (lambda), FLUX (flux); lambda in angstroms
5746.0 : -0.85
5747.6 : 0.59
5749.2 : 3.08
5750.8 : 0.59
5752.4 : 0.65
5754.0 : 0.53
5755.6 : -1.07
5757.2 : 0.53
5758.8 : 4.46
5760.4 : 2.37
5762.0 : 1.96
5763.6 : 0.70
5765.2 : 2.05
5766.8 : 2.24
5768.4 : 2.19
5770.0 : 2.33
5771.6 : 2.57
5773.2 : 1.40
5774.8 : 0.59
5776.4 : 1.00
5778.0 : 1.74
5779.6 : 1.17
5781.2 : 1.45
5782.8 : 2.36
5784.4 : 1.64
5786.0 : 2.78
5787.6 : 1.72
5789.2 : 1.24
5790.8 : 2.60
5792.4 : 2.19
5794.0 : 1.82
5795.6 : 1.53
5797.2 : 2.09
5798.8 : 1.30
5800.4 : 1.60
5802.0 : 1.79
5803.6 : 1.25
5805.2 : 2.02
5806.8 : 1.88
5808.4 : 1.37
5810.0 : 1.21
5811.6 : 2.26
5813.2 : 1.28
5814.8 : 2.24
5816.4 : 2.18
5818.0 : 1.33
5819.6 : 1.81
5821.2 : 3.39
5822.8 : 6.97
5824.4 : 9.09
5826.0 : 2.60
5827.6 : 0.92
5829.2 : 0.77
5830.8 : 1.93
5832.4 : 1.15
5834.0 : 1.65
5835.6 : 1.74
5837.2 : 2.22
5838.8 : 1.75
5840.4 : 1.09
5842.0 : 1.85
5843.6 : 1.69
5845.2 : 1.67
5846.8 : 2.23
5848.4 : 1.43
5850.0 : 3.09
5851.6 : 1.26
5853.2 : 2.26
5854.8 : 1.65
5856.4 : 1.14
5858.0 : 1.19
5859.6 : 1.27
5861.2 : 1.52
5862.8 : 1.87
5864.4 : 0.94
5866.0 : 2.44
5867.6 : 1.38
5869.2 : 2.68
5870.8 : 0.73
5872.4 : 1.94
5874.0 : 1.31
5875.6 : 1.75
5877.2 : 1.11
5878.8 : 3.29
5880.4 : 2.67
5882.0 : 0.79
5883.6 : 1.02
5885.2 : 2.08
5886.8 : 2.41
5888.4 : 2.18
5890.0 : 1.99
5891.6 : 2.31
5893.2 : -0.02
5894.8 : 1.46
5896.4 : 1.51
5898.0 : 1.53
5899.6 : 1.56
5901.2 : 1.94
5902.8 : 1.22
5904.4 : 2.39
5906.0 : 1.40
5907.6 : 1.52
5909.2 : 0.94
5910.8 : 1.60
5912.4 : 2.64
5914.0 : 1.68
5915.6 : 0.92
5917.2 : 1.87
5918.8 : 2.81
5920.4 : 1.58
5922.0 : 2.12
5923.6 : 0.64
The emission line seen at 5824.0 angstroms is H-beta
